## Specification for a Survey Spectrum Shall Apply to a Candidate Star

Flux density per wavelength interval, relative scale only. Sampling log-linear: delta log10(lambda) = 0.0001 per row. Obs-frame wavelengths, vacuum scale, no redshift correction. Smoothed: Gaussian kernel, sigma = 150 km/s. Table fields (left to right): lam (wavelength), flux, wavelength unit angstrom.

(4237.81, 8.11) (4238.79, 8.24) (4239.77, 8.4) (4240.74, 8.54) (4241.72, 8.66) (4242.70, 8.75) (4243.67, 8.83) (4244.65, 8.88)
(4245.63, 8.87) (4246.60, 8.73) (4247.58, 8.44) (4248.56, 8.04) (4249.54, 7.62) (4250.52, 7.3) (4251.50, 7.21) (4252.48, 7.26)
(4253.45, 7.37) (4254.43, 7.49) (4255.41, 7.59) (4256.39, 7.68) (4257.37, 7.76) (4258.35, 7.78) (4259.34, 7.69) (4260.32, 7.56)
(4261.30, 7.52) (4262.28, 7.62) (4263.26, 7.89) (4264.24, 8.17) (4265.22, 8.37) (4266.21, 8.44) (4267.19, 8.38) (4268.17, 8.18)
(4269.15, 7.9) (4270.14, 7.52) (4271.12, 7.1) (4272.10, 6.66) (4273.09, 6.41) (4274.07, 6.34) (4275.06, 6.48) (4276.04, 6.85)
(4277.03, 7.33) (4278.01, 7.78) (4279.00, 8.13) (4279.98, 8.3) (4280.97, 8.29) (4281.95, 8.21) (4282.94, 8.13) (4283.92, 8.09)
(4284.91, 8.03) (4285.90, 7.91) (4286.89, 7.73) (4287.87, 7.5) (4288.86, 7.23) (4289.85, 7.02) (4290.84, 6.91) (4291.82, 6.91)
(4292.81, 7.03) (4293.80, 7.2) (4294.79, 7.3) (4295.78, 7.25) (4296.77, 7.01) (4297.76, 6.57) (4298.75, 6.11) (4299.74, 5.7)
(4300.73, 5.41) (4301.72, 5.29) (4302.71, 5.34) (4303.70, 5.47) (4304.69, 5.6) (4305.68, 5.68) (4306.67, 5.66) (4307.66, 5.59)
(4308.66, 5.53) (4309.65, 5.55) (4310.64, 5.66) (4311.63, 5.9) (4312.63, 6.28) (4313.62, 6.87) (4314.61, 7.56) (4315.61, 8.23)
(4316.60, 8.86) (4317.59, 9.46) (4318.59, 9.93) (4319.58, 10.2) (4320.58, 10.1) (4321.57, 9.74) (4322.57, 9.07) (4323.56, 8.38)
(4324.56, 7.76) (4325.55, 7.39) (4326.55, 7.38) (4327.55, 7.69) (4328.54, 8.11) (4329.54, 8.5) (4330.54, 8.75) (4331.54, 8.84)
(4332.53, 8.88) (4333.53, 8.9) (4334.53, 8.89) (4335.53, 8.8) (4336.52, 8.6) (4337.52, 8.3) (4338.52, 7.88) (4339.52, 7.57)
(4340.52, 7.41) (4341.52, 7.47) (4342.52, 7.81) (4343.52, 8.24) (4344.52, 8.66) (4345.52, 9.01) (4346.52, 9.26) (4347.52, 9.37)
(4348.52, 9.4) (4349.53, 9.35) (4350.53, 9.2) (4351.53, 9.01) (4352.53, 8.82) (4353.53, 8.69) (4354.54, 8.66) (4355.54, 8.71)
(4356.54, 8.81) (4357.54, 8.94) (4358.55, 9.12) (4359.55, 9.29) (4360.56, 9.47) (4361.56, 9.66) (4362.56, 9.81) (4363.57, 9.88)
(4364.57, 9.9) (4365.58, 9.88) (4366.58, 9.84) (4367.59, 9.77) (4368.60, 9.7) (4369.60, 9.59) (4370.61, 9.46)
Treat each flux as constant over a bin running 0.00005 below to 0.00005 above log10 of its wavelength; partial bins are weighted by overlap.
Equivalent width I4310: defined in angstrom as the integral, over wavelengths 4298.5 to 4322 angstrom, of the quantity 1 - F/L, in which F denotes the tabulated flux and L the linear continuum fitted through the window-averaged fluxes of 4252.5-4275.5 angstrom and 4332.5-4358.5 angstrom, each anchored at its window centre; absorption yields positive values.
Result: 3.7 angstrom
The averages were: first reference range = 7.56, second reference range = 8.64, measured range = 6.91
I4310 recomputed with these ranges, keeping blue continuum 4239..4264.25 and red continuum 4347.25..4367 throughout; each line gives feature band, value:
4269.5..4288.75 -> 1.9 angstrom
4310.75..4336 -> 1.4 angstrom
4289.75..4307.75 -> 4.8 angstrom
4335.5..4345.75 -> 1.1 angstrom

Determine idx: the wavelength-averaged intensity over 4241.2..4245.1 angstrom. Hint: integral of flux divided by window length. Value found 8.77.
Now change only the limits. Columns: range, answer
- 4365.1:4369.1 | 9.8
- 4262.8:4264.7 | 8.04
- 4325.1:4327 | 7.37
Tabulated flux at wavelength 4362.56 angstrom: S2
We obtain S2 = 9.81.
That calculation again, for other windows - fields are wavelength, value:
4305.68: 5.68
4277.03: 7.33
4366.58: 9.84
